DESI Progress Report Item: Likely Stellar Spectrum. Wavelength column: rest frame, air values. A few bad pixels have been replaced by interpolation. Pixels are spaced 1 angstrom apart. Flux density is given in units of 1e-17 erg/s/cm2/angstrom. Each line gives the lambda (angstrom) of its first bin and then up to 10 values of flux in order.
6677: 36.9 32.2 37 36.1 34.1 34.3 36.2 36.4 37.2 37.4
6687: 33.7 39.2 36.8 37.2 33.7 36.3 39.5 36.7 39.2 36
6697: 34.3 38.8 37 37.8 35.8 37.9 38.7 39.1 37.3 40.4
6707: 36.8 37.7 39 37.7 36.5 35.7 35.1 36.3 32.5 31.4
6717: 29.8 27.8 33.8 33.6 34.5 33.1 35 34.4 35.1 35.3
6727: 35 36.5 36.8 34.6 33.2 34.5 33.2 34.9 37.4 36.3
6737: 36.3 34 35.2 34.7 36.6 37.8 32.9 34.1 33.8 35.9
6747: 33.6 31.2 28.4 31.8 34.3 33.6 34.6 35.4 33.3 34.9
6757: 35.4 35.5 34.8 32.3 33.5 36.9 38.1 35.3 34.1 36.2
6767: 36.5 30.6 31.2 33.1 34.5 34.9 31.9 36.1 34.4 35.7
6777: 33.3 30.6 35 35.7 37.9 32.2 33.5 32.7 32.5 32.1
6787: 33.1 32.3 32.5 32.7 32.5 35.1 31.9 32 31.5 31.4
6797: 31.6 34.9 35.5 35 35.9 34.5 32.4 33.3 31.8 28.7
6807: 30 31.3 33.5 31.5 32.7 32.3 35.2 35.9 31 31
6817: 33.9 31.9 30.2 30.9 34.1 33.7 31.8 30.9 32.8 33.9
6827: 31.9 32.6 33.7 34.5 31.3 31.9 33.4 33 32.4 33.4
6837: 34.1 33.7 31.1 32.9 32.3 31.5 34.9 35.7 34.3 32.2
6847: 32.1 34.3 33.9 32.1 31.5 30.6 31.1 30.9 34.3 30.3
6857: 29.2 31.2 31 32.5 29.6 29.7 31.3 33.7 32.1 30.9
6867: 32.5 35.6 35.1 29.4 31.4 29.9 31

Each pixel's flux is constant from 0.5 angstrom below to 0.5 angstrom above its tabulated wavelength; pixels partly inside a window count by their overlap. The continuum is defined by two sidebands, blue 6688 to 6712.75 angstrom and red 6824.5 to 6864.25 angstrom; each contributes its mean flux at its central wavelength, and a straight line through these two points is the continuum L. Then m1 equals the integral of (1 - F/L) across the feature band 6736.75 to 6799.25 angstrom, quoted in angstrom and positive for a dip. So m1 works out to 2.0 angstrom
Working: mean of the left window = 37.3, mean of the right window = 32.4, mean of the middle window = 33.9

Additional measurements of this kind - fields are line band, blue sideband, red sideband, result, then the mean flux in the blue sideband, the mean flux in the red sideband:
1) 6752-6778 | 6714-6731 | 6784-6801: -0.87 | 33.8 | 33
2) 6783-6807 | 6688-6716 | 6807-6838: 0.59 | 37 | 32.7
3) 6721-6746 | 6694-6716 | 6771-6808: 0.48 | 37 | 33.2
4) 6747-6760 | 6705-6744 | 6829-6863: 0.32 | 35.1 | 32.3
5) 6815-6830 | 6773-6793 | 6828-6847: 0.37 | 33.6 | 33.1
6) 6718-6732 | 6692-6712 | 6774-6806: 0.79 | 37.6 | 33.4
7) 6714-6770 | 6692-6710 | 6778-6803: 2.37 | 37.7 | 33.4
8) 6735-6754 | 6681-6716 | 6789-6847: 0.52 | 36.8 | 32.8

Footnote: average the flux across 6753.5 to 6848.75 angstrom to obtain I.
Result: 33.3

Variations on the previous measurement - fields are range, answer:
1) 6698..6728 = 35.6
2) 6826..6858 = 32.6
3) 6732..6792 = 34.1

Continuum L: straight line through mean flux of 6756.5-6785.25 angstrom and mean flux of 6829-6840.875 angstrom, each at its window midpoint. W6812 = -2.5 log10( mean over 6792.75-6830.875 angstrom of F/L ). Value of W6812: 0.02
